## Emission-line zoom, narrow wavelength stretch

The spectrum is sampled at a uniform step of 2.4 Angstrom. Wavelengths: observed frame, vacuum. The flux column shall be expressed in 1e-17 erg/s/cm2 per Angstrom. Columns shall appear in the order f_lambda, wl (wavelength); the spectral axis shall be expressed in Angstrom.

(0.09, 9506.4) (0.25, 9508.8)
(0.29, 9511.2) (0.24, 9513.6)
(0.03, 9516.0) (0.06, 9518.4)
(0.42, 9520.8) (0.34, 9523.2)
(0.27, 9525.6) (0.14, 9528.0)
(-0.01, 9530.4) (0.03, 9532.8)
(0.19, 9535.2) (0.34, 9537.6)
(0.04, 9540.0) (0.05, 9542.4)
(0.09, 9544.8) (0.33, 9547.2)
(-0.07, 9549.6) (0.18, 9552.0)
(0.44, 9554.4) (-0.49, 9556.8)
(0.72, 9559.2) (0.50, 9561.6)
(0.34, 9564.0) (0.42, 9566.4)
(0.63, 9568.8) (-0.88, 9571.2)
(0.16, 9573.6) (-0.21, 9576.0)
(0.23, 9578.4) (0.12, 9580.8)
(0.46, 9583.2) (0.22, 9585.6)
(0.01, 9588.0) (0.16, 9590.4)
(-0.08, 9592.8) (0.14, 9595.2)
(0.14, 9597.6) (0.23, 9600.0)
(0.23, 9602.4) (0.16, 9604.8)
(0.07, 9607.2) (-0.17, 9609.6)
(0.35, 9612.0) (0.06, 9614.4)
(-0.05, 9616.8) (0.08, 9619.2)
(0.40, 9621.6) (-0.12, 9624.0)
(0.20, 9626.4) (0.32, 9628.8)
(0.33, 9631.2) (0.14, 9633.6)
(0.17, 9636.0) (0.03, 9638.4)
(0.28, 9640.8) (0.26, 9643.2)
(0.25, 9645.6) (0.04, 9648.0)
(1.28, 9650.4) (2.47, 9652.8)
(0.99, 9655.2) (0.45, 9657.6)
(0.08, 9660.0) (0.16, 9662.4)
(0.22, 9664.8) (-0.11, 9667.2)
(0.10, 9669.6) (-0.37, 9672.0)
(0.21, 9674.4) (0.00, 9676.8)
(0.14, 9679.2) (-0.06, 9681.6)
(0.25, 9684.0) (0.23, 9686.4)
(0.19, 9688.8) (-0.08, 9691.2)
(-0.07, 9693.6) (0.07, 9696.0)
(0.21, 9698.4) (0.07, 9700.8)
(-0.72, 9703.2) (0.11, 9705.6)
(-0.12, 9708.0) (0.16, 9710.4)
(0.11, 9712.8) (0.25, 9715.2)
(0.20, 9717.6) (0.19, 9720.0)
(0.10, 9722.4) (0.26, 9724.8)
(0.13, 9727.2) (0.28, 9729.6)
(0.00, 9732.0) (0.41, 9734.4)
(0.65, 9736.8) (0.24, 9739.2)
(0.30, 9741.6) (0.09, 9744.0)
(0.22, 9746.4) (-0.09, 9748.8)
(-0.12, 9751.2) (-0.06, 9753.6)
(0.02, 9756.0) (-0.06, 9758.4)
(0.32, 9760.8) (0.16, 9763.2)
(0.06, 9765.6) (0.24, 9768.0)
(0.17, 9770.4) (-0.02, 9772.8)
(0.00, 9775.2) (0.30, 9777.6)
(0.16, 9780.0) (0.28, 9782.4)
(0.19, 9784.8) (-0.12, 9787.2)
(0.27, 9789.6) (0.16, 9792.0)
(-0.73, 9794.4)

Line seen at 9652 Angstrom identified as [O III]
